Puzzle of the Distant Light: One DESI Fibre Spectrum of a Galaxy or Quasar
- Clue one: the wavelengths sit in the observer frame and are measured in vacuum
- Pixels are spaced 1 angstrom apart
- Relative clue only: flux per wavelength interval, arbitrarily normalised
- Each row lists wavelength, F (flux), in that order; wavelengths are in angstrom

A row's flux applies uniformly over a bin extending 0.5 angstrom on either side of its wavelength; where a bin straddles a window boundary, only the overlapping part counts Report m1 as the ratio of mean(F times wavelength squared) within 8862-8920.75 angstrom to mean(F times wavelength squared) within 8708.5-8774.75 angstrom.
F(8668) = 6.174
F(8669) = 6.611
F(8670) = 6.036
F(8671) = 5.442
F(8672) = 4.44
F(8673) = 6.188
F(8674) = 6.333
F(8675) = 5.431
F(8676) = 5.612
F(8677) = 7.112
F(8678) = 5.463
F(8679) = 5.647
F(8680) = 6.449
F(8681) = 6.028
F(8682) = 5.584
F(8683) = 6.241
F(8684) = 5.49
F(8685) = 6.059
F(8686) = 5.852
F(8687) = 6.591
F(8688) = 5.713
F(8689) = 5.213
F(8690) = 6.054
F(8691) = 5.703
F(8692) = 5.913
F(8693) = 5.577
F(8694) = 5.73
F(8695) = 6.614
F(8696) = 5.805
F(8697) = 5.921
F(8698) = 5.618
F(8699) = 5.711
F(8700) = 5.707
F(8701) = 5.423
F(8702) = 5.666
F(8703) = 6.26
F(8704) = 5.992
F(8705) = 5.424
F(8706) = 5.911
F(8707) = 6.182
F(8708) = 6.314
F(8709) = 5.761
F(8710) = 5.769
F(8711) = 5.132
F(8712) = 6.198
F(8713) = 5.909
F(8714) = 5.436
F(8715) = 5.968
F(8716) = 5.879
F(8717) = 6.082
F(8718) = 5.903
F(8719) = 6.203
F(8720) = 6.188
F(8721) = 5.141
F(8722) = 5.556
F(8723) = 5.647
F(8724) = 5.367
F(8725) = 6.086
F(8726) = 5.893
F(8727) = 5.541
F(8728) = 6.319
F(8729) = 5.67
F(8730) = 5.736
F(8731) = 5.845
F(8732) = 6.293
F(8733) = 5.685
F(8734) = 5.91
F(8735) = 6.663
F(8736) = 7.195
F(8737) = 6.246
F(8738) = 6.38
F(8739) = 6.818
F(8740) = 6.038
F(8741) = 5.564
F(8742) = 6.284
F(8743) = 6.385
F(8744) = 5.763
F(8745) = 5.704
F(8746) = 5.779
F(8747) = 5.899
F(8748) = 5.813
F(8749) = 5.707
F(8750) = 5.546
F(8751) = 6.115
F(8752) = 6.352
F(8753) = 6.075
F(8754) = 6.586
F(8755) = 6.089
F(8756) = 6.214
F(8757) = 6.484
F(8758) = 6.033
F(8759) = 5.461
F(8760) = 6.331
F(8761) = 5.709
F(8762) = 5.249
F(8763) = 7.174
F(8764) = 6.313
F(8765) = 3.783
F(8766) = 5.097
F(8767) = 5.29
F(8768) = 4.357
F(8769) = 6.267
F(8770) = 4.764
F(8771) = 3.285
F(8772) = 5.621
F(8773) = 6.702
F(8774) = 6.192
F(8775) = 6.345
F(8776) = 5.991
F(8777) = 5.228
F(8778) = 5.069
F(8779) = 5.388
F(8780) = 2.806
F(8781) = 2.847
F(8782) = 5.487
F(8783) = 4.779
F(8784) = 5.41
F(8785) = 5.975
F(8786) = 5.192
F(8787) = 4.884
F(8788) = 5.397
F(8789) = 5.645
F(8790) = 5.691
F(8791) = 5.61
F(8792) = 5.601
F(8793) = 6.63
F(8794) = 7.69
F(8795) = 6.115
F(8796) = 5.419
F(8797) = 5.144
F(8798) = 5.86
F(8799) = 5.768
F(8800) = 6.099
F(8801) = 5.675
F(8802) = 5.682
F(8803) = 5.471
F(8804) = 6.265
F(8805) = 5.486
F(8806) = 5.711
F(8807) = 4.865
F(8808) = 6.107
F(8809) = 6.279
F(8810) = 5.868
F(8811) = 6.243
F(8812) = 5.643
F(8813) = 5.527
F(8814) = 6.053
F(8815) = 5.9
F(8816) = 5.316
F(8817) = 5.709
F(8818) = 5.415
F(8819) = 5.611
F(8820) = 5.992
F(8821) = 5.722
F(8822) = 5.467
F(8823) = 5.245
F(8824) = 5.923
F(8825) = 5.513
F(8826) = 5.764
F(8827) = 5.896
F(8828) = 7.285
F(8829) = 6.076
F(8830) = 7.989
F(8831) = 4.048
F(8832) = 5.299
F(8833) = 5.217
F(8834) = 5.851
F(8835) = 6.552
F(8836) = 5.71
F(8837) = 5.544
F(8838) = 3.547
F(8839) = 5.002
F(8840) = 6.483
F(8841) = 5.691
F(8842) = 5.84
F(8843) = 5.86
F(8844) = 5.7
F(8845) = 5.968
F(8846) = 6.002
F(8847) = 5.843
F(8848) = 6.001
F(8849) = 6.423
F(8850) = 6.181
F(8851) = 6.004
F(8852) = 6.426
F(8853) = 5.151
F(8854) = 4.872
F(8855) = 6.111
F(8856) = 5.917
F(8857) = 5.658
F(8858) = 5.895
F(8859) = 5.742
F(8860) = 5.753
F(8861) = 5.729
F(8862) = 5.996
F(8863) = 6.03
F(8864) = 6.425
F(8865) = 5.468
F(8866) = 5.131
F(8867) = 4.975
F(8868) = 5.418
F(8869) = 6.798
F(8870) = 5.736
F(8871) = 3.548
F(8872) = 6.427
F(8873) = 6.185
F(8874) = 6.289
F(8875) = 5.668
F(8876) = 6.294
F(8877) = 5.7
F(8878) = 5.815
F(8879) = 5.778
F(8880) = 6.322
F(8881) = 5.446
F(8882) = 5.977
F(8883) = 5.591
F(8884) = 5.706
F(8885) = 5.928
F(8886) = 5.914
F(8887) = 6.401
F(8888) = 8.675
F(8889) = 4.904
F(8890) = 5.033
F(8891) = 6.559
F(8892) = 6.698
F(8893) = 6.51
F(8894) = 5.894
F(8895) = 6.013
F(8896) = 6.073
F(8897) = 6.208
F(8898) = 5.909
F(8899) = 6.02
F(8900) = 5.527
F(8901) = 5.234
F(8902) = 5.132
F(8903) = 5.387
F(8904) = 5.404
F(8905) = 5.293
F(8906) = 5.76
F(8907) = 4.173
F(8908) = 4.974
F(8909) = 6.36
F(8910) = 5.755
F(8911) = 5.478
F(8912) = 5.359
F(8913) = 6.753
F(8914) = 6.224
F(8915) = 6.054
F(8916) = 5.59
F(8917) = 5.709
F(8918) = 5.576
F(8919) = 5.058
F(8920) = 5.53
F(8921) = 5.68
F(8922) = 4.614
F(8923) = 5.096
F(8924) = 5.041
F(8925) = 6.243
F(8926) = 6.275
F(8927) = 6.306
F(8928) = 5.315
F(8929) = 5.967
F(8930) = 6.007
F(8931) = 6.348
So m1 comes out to 1.0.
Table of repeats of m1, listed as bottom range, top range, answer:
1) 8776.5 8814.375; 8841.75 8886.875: 1.07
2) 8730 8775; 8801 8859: 1.00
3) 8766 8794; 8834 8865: 1.11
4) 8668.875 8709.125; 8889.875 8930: 1.02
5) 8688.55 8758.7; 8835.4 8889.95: 1.01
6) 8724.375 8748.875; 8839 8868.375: 0.98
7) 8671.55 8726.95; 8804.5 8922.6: 1.03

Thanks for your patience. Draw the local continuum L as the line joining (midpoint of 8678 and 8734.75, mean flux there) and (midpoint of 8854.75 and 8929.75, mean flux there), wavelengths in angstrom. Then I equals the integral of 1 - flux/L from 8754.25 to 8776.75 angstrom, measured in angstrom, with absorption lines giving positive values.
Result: 0.6 angstrom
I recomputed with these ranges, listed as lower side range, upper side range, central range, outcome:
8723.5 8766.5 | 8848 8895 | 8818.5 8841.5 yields 0.8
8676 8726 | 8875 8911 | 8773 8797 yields 1.5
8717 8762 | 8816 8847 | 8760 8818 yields 3.0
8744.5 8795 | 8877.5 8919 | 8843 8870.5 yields -0.4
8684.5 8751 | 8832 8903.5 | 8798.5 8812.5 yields 0.1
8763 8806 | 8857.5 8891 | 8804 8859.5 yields -1.0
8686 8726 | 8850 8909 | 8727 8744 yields -1.0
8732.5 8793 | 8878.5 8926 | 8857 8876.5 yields -0.1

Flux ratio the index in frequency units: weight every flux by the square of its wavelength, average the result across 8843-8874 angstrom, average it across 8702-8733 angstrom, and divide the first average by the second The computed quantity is 1.02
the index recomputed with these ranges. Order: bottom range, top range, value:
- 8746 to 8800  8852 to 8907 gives 1.06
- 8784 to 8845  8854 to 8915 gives 1.03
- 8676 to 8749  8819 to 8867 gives 1.00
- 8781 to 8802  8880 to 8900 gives 1.10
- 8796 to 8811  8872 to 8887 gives 1.05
